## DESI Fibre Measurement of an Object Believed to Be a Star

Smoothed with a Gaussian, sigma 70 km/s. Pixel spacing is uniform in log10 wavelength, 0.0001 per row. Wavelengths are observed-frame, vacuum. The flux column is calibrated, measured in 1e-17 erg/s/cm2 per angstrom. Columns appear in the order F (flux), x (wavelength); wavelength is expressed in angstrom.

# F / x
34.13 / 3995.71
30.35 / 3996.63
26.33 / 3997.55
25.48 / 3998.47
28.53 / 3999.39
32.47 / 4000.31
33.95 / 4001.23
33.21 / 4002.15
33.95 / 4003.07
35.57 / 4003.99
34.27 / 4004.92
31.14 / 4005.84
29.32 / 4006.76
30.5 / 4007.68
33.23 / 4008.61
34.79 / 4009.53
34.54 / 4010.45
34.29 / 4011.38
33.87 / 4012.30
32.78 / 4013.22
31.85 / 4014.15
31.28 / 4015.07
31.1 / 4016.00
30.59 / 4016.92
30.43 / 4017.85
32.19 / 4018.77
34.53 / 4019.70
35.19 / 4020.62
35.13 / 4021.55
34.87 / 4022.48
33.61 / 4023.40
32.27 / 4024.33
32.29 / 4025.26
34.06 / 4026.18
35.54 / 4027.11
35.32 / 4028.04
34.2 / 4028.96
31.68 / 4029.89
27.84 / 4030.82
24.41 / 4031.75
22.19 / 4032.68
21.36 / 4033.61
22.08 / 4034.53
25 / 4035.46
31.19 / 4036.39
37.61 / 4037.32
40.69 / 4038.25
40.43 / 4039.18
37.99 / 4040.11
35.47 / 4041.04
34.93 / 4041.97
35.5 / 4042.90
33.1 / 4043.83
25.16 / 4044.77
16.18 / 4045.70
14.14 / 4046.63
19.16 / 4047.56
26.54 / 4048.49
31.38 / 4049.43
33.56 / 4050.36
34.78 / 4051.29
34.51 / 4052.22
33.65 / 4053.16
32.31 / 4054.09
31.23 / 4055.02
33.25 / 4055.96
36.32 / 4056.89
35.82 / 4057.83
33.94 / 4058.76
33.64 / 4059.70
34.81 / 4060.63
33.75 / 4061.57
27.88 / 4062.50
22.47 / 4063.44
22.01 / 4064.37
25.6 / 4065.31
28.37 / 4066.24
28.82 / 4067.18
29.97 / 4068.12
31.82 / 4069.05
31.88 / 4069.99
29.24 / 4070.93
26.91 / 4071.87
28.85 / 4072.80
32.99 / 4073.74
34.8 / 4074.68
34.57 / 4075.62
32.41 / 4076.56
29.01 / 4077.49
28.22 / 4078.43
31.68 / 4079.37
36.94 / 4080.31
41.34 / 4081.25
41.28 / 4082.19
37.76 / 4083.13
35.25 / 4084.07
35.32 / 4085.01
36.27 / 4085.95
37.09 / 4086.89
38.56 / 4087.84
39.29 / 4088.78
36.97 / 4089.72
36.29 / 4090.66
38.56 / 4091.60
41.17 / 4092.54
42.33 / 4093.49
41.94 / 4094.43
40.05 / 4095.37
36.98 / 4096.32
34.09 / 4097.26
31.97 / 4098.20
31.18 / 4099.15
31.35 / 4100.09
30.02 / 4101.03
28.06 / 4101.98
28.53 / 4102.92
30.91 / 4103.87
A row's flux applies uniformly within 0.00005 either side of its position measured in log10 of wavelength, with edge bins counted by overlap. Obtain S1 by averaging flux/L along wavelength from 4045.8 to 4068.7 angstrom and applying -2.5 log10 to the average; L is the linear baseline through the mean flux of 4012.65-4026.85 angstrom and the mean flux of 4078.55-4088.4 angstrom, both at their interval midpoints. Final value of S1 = 0.184 mag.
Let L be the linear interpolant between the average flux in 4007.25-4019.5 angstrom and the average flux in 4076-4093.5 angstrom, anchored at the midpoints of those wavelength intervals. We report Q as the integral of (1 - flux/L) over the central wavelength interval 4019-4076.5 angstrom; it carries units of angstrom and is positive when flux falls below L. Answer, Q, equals 5.6 angstrom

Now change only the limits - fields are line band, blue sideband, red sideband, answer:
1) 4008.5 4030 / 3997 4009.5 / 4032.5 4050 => -2.0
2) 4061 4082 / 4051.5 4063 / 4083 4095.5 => 3.0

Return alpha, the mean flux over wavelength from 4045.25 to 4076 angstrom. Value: 29.8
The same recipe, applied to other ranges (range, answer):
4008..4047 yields 31.6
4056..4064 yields 32.3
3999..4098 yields 32.6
